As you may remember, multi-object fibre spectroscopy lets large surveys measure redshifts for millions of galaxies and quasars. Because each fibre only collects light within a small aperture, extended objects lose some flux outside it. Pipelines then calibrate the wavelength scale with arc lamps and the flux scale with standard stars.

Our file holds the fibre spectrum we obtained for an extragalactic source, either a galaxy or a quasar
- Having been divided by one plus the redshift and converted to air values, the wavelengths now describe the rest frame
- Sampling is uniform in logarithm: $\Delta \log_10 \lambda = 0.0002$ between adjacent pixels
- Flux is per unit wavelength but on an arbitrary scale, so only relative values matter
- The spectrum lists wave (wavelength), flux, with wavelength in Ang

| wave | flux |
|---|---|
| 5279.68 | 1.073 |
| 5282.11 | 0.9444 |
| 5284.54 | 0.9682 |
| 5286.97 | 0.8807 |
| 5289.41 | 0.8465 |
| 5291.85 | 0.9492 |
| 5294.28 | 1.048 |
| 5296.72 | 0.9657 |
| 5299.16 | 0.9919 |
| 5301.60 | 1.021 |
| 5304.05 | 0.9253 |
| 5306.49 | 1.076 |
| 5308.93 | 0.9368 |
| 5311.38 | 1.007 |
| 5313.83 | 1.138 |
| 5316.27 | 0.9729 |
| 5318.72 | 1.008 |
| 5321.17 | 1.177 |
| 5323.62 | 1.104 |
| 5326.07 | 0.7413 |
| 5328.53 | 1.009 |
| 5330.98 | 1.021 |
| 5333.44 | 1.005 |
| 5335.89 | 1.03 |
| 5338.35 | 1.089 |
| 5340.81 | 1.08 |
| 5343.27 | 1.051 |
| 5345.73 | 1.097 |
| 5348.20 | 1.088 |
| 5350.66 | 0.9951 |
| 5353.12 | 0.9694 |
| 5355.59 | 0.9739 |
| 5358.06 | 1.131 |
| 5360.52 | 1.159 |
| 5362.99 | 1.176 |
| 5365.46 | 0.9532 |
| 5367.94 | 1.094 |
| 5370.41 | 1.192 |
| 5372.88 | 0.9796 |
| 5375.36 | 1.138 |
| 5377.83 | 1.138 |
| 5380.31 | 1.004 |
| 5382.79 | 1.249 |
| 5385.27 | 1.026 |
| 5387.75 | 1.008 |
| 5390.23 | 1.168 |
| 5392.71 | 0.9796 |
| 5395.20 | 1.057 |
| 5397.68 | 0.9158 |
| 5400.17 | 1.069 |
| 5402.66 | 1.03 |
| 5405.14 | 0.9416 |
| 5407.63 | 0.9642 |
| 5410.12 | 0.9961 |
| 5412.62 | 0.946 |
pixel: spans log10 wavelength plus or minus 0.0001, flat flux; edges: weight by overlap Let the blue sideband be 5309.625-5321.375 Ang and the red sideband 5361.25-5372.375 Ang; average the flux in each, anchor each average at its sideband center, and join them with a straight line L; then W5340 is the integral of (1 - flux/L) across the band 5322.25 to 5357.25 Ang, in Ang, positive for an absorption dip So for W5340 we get 1.6 Ang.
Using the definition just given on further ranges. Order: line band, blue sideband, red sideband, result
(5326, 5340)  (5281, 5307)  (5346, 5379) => 0.3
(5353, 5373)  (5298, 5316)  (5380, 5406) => -0.9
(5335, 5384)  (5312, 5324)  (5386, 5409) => -1.7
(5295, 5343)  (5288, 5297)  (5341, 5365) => -0.8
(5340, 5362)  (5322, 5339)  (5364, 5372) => -0.4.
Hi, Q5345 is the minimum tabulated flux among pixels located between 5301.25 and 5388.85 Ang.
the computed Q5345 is 0.7413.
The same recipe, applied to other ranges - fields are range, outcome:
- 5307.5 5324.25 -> 0.9368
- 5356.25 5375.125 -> 0.9532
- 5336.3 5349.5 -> 1.051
